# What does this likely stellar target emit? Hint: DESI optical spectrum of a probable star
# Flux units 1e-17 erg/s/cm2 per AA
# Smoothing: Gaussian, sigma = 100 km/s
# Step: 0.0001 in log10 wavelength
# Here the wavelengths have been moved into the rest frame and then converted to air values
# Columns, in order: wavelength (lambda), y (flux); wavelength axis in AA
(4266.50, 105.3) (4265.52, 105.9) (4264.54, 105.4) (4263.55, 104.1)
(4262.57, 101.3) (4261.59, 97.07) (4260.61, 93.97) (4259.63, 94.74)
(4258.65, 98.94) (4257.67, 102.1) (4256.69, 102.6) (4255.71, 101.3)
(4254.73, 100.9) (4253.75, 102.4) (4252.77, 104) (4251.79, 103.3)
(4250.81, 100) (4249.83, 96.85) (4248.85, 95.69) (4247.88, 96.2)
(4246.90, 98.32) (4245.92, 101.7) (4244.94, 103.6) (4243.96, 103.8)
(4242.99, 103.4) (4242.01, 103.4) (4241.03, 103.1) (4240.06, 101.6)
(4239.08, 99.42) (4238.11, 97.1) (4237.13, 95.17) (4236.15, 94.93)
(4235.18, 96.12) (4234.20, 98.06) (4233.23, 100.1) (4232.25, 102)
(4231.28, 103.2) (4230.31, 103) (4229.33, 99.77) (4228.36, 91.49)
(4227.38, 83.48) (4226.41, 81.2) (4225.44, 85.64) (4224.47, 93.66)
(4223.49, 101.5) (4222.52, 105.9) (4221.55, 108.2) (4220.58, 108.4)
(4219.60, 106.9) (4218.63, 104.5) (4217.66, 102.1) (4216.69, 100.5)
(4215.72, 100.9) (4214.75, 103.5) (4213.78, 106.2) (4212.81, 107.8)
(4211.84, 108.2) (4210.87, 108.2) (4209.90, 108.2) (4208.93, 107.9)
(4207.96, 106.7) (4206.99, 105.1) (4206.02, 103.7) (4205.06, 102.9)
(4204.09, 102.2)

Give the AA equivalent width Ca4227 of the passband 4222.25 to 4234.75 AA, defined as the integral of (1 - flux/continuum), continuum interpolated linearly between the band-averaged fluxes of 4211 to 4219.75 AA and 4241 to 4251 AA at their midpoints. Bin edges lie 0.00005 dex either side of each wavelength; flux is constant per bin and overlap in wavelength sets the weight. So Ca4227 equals 0.8 AA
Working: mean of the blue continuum 105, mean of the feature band 95.9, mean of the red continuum 100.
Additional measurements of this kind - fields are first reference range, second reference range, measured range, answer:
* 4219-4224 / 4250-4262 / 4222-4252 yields 1.5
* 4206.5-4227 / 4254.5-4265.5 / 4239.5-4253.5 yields 0.0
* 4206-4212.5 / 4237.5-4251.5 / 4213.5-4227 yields 0.6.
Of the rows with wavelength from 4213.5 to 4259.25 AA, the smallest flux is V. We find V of 81.2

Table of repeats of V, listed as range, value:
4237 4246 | 95.17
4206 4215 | 103.5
